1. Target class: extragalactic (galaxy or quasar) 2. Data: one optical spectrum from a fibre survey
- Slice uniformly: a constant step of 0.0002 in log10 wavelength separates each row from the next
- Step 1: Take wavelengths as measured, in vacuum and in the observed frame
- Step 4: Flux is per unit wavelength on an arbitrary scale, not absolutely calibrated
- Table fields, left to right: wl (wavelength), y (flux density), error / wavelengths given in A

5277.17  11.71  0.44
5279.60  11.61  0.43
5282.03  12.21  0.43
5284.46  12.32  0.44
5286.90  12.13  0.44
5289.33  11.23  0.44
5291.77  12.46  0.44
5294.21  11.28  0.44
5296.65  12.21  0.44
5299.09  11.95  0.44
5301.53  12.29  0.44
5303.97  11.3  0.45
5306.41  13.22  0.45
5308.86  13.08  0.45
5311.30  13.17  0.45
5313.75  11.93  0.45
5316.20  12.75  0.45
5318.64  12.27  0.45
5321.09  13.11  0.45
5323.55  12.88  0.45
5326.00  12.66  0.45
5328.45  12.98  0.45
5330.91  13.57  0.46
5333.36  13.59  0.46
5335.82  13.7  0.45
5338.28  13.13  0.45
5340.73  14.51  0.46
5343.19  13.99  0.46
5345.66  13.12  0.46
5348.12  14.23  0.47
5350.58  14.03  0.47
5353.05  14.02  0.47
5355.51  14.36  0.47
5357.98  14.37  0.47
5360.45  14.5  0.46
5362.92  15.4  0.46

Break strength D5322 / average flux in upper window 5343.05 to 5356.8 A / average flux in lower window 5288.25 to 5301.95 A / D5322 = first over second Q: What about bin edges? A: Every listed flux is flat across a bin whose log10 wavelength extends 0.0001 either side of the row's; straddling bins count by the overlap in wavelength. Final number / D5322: 1.17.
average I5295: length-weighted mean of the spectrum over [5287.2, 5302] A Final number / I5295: 11.9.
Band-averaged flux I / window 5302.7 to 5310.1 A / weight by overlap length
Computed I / 12.5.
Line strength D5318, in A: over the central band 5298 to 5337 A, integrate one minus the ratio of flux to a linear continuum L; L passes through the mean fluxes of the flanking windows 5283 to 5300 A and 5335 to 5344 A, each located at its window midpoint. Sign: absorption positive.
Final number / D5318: 0.6 A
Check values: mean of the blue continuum 11.9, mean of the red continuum 13.8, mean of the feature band 12.8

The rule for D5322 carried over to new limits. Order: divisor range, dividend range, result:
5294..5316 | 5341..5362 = 1.14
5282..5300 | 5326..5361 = 1.16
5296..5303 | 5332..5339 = 1.11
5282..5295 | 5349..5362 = 1.20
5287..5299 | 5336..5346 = 1.16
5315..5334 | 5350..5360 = 1.10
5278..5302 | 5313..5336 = 1.08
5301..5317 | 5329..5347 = 1.09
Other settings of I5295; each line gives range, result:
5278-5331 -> 12.4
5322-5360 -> 13.7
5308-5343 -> 13.1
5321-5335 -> 13.1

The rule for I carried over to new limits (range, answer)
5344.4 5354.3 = 13.8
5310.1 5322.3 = 12.6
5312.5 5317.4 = 12.3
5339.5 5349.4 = 14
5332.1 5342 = 13.7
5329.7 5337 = 13.6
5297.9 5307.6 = 12.2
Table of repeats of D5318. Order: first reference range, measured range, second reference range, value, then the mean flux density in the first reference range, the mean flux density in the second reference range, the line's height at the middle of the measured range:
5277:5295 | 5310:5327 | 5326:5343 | 0.4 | 11.9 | 13.5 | 13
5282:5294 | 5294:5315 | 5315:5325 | 0.1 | 12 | 12.8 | 12.4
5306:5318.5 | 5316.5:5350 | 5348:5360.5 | 0.3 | 12.8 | 14.2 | 13.5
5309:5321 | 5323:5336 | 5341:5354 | 0.0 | 12.6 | 13.9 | 13.2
